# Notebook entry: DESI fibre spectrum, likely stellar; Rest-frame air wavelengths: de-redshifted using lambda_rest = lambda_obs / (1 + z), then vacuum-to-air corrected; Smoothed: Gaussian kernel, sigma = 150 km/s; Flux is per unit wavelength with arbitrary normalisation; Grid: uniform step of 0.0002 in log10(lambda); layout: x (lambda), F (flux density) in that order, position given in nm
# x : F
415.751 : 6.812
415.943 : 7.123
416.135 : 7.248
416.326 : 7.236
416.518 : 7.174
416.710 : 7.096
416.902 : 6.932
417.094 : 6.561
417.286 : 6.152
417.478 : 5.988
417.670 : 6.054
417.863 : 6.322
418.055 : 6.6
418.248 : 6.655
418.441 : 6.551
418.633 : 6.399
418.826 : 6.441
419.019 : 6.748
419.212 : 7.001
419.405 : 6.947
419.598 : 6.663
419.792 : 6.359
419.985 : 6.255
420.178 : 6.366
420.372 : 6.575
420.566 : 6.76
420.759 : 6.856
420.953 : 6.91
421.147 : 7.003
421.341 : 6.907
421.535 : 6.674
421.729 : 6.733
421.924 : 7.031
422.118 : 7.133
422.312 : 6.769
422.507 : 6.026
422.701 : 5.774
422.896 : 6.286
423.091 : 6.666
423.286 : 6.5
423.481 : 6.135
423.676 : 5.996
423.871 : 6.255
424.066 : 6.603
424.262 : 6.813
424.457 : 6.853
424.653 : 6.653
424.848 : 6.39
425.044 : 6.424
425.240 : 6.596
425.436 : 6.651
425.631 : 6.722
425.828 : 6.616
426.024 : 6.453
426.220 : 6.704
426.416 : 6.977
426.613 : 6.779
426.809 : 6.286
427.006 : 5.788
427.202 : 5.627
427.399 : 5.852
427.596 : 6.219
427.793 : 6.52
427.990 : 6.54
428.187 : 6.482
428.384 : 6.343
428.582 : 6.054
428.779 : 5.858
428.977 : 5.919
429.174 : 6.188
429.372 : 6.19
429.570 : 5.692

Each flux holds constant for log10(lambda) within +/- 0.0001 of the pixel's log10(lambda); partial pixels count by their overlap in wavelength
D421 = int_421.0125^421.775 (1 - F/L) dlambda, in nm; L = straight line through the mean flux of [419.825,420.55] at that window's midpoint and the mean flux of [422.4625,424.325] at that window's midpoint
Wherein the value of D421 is -0.05 nm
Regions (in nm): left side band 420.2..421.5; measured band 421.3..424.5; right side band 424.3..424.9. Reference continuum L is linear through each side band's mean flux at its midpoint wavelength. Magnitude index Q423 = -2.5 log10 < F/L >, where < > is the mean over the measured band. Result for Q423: 0.03 mag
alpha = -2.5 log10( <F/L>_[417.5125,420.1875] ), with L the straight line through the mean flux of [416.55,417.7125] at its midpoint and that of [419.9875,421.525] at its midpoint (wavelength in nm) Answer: 0.02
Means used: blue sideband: 6.52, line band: 6.52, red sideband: 6.73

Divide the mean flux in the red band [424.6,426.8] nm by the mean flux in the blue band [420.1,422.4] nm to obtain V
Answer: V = 1.0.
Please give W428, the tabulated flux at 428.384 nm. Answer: 6.343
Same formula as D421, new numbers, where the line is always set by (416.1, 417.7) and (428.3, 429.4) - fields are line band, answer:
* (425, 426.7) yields -0.12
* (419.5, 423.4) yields -0.08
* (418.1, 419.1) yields 0.01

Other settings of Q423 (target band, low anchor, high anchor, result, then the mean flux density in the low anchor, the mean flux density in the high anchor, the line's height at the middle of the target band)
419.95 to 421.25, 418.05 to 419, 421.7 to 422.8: -0.02 mag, 6.54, 6.57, 6.55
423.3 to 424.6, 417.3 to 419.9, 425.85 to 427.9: -0.01 mag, 6.51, 6.33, 6.39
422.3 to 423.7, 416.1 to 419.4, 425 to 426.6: 0.07 mag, 6.65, 6.66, 6.66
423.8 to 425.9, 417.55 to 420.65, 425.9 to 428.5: -0.03 mag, 6.54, 6.35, 6.41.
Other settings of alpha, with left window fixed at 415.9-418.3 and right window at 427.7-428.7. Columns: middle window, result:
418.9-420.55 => 0.000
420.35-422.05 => -0.043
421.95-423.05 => 0.014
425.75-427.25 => -0.001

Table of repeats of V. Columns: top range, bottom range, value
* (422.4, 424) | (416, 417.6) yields 0.91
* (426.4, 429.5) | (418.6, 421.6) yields 0.93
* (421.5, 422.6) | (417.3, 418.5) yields 1.06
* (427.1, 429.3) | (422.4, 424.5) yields 0.97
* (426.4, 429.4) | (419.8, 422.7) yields 0.93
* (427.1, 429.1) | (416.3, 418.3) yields 0.93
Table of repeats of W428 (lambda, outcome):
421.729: 6.733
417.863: 6.322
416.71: 7.096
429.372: 6.19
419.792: 6.359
